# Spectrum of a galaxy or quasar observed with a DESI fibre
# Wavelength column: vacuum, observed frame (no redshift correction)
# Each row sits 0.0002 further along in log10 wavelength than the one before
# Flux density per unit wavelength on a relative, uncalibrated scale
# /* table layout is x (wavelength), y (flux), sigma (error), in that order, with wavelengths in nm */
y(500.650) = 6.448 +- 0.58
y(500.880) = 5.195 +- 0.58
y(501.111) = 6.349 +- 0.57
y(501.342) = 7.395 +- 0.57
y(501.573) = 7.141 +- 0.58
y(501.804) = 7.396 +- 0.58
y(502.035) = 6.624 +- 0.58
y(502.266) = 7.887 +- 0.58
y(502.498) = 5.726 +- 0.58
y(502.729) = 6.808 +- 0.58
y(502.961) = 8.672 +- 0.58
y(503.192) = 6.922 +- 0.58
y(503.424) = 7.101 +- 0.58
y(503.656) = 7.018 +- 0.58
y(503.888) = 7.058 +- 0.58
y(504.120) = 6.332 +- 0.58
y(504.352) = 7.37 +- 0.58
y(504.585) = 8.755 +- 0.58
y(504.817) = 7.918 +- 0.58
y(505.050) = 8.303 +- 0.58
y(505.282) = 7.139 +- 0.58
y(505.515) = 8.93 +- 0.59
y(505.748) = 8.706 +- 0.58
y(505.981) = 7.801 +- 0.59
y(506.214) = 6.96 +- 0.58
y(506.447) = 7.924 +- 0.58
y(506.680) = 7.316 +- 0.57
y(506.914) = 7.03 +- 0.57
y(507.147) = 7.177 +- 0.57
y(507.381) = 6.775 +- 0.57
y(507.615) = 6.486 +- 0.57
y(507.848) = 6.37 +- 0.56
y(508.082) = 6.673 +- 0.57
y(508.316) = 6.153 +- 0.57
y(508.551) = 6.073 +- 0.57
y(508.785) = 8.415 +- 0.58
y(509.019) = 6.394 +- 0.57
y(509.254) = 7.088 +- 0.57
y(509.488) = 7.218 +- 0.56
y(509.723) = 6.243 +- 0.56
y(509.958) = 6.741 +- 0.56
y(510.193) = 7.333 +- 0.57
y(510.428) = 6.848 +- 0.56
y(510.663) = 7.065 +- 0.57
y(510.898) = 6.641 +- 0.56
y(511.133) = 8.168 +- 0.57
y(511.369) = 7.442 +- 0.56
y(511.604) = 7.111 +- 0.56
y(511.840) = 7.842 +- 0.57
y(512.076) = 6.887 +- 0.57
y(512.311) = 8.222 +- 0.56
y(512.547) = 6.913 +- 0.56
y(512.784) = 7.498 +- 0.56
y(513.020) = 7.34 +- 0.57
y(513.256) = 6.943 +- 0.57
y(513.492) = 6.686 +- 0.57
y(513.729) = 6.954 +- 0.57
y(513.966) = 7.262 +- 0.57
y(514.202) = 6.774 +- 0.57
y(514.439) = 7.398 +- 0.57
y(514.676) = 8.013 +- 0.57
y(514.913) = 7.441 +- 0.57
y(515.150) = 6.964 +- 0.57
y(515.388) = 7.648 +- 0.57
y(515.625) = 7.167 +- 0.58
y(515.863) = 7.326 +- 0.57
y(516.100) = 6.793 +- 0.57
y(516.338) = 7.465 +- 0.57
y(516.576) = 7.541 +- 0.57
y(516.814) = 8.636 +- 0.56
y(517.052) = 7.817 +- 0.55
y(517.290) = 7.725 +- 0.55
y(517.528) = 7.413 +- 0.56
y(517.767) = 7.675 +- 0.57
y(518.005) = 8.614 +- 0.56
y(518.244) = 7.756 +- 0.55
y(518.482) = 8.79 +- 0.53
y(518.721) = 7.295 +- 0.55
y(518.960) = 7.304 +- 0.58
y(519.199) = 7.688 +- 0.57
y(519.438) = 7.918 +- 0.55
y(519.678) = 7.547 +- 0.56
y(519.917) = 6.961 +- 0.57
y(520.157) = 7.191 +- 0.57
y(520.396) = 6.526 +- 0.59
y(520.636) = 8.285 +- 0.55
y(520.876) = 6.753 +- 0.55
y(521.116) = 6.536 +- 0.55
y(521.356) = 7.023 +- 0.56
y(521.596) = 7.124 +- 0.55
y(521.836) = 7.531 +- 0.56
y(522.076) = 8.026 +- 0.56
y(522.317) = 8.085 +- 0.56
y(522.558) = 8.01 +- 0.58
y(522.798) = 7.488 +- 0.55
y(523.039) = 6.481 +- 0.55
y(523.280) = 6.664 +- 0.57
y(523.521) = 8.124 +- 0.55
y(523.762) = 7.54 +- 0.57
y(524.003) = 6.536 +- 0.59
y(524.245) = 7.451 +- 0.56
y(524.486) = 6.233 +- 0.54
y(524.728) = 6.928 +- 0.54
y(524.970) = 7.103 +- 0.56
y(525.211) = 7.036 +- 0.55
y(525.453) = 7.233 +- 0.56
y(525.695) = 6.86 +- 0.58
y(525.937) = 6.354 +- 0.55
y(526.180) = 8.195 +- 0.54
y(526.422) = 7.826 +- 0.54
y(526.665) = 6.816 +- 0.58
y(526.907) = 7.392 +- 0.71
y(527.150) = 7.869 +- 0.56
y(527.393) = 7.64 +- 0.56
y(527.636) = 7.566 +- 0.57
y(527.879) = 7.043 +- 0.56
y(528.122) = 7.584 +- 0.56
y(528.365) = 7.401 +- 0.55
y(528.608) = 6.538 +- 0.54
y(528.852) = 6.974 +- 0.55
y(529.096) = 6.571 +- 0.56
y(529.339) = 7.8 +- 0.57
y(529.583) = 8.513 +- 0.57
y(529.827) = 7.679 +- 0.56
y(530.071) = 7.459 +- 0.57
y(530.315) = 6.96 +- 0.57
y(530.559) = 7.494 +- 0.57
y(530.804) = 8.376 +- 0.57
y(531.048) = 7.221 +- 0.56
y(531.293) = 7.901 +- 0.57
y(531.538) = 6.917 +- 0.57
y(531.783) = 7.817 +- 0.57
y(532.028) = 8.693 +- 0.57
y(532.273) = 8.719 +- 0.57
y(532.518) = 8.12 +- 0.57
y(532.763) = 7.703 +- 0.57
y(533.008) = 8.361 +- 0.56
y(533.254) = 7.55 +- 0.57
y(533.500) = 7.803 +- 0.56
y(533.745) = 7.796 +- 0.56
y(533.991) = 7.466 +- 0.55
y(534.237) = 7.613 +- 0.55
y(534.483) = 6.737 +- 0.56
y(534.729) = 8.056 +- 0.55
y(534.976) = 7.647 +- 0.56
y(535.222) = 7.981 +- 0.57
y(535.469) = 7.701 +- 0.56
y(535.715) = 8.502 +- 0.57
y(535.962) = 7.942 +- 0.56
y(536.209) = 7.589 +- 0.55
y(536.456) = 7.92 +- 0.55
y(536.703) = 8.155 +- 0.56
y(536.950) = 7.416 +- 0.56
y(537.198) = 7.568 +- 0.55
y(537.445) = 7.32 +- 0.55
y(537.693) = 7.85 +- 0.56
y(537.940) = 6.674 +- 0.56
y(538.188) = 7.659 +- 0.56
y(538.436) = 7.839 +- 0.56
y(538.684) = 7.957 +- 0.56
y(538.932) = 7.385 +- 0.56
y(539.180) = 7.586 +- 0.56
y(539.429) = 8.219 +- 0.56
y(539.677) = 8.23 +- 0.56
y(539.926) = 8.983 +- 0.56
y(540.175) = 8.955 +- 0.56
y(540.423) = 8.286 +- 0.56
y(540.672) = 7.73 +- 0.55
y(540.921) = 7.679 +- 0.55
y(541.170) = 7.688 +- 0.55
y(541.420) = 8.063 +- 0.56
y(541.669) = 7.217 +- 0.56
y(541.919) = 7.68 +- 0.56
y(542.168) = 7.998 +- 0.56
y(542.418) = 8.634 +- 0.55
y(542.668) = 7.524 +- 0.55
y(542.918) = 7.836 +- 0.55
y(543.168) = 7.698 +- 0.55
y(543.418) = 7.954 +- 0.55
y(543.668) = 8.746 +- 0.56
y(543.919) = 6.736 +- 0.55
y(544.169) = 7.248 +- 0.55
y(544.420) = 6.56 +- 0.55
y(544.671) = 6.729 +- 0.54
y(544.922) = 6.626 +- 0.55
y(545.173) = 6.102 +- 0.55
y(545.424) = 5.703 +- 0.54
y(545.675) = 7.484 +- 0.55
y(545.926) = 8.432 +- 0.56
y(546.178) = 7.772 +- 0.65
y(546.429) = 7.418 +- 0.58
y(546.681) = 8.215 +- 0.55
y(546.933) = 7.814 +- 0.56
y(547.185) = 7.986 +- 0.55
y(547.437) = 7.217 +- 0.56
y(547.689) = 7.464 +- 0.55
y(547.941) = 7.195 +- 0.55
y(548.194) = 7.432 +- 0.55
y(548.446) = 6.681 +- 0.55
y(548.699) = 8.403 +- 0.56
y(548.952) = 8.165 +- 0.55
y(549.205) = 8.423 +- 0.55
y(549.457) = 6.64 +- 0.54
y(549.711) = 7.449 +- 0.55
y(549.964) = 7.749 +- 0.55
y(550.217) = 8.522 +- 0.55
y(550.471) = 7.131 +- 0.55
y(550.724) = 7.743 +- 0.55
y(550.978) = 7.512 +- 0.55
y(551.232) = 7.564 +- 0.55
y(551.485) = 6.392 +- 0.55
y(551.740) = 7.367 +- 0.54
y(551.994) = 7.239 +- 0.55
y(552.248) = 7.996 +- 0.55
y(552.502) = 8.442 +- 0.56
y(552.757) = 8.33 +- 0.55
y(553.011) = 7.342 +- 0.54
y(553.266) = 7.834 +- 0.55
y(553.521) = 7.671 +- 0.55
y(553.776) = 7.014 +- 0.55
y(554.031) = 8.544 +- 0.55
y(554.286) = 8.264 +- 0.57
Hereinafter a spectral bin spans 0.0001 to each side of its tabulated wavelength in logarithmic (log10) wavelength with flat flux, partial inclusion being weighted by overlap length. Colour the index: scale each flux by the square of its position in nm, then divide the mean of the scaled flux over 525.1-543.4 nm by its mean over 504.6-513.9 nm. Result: 1.17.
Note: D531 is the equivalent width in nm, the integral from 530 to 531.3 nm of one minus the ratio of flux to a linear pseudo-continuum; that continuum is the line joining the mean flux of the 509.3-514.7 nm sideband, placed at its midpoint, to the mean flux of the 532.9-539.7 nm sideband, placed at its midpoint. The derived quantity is 0.01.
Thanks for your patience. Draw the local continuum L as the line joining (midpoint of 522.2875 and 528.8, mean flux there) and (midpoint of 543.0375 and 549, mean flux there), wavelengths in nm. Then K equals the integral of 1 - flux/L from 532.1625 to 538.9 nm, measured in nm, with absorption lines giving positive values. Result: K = -0.403 nm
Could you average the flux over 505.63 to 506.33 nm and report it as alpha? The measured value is 7.82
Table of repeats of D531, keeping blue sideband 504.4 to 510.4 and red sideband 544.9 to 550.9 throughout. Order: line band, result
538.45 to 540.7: -0.21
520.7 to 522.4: 0.01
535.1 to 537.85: -0.13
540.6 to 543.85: -0.17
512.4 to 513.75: 0.04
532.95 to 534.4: -0.06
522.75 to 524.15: 0.04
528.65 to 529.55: 0.02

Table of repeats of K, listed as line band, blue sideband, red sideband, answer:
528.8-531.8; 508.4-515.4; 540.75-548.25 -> -0.07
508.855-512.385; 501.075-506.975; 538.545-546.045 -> 0.15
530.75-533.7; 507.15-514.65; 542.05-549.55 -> -0.24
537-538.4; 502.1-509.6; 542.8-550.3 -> 0.00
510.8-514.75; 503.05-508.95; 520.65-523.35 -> 0.00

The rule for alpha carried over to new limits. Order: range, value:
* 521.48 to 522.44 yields 7.69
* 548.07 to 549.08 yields 7.67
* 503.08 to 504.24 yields 6.89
